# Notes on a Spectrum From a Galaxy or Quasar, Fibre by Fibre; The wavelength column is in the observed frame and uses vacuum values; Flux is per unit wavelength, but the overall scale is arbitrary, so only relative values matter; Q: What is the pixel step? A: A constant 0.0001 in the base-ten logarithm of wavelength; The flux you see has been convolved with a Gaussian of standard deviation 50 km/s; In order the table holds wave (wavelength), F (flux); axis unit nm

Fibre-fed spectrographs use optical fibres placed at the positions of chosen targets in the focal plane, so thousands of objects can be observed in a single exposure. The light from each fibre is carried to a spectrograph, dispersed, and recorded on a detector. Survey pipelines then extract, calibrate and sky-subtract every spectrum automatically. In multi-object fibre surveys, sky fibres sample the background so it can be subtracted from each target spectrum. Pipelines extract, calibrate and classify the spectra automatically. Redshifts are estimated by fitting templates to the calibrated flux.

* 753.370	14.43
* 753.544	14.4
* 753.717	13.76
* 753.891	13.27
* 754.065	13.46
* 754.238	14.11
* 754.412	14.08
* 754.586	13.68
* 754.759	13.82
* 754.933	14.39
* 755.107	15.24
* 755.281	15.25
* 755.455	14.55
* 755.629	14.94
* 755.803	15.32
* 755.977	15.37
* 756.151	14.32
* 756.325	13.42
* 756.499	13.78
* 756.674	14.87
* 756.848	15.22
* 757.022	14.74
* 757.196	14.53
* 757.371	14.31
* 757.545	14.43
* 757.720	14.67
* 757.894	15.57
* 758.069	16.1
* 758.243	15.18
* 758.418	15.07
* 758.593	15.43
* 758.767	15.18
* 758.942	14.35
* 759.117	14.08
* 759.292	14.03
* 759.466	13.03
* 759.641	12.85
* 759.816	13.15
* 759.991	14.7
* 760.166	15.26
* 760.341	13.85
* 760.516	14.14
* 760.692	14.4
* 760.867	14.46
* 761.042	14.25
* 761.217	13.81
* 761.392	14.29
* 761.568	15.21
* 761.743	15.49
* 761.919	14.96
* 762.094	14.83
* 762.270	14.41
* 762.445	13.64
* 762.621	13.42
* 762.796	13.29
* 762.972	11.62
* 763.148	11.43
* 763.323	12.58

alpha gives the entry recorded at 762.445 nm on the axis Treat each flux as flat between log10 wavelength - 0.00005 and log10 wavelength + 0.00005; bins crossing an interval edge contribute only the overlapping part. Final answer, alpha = 13.64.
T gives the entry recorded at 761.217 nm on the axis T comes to 13.81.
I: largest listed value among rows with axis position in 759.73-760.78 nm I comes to 15.26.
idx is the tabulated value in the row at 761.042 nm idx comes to 14.25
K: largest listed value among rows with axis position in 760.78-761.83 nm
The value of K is 15.49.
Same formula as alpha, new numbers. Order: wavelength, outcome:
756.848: 15.22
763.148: 11.43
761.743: 15.49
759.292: 14.03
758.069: 16.1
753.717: 13.76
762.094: 14.83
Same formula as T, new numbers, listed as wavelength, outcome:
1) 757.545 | 14.43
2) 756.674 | 14.87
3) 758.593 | 15.43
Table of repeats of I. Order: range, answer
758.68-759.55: 15.18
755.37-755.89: 15.32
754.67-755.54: 15.25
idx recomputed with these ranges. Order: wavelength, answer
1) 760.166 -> 15.26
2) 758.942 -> 14.35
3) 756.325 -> 13.42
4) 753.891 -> 13.27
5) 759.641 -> 12.85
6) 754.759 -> 13.82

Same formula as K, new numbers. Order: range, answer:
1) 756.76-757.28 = 15.22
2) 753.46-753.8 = 14.4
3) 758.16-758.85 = 15.43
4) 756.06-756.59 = 14.32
